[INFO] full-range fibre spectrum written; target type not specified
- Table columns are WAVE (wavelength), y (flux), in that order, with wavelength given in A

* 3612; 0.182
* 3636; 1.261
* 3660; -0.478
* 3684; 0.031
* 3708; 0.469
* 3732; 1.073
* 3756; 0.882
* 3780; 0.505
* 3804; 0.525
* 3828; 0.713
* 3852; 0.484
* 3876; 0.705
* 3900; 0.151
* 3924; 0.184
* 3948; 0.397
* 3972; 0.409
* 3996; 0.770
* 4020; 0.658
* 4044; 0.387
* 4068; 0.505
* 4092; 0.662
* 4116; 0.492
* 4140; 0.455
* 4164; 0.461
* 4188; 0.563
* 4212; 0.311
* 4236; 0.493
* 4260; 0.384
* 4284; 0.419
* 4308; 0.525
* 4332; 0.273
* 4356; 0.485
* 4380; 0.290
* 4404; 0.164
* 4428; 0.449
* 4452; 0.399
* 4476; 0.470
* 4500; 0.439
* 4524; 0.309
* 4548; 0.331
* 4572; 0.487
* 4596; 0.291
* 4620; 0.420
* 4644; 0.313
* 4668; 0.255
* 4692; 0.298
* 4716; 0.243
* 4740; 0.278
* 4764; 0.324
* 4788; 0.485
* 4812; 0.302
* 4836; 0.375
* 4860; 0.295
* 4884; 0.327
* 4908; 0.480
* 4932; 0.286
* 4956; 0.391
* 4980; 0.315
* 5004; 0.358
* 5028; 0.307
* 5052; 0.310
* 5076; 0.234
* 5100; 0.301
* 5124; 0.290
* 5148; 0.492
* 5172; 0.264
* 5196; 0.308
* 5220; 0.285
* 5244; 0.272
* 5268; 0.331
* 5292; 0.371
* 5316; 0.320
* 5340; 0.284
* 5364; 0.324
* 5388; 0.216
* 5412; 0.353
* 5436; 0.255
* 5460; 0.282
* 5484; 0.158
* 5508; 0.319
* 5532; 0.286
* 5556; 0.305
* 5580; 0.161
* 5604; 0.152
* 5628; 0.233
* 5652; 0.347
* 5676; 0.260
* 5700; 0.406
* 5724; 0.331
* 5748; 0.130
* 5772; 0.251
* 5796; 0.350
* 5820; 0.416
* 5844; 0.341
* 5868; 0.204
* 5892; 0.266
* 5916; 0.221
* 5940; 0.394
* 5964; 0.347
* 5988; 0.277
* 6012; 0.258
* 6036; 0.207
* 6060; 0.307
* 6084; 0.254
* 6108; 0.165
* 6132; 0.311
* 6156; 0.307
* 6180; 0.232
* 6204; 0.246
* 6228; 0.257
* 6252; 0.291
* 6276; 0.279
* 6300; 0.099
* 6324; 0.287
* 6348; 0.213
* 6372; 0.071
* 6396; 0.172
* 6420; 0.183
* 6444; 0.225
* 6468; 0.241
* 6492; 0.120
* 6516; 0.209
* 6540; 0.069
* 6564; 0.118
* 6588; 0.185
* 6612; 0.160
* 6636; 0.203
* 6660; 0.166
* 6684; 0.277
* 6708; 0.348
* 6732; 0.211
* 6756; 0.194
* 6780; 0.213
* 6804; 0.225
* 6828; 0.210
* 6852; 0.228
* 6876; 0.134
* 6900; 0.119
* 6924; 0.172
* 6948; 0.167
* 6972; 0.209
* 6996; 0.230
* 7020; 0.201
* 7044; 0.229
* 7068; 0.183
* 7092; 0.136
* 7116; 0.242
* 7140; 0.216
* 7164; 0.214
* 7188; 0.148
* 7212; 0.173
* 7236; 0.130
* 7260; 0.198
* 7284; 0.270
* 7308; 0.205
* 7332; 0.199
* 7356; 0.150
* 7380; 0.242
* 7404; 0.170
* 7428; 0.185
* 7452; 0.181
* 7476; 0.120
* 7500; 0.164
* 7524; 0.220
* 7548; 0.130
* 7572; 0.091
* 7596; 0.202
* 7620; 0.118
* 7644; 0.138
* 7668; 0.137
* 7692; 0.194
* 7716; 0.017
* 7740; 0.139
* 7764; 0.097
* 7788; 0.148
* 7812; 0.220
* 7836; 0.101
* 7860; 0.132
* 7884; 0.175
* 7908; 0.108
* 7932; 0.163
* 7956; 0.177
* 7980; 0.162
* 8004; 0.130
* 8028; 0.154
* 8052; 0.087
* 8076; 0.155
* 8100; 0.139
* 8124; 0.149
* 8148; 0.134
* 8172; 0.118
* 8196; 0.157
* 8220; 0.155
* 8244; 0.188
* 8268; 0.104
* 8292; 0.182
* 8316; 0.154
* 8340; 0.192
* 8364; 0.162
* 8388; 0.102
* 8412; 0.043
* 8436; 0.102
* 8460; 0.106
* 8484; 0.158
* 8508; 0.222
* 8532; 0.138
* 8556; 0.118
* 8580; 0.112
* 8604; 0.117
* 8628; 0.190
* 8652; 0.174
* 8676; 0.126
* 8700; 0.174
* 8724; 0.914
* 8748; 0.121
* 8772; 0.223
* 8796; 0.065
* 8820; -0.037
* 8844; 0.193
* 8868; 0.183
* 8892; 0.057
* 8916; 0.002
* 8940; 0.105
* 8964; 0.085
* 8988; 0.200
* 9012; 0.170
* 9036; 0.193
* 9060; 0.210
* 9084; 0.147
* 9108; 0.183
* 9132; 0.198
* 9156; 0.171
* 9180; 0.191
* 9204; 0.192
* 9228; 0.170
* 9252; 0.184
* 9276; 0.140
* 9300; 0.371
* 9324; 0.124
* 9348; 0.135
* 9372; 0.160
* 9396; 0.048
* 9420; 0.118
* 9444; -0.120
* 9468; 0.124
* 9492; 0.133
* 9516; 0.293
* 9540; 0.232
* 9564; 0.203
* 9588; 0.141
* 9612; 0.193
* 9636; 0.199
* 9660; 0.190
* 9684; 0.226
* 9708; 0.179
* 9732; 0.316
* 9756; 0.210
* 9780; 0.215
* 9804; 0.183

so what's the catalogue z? 1.34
